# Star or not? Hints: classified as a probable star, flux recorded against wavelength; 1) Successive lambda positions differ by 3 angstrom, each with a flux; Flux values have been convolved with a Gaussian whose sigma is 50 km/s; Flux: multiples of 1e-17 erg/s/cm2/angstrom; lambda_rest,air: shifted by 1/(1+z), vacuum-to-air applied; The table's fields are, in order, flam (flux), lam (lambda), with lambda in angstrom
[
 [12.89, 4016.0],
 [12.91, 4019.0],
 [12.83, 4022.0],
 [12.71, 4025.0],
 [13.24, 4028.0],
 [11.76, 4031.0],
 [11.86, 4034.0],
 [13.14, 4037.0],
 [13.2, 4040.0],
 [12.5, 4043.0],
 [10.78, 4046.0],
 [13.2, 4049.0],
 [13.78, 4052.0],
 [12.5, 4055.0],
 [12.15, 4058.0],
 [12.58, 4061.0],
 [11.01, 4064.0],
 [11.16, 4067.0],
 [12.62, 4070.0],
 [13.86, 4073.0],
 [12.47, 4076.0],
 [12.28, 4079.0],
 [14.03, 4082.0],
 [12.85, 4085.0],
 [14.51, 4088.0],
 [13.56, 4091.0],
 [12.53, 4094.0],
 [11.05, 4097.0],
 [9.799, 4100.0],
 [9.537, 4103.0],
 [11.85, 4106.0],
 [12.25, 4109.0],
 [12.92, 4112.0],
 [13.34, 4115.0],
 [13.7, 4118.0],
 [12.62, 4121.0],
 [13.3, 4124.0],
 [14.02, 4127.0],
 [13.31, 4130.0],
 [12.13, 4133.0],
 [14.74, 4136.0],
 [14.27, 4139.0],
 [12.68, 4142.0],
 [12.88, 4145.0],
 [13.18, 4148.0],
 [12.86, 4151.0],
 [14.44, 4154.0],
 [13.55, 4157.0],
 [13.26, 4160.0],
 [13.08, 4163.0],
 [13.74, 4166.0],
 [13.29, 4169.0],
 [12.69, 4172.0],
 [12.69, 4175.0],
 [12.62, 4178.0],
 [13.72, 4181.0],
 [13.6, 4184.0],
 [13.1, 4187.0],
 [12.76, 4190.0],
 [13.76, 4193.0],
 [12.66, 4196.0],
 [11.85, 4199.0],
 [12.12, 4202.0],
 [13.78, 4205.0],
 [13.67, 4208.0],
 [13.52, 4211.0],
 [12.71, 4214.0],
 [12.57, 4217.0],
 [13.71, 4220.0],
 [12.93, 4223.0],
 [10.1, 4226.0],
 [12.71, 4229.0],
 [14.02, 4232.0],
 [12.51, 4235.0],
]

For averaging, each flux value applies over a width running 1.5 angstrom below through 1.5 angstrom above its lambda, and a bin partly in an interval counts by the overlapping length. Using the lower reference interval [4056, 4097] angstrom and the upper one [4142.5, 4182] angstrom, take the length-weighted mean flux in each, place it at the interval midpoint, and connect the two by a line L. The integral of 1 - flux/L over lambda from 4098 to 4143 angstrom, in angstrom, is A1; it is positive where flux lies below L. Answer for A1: 1.0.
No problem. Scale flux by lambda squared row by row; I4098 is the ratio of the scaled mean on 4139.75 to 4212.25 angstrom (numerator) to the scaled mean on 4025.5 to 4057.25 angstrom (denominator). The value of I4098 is 1.12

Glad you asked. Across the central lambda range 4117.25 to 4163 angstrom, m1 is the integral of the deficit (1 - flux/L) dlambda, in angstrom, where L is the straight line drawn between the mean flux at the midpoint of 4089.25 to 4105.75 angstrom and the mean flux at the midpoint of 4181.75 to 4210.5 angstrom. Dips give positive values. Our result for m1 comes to -4.8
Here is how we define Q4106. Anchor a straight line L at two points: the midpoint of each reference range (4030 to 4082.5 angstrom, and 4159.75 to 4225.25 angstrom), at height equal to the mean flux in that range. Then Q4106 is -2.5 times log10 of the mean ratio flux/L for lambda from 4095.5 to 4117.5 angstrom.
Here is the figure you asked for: 0.09 mag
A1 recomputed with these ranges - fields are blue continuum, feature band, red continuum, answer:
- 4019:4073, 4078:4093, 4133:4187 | -0.8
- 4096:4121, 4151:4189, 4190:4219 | -2.2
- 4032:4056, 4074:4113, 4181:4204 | 1.3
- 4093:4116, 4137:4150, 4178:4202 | -1.1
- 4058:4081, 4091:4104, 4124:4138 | 1.8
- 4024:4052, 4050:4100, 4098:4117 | -2.2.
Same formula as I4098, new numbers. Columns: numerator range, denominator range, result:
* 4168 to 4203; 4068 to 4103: 1.08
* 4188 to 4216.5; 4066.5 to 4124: 1.09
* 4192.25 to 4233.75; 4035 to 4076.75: 1.11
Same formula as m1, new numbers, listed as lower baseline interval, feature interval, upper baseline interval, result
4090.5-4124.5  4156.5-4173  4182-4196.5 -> -0.47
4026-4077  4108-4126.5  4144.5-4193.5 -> -0.28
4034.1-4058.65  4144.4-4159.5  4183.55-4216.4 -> -0.59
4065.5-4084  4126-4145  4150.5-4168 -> -0.23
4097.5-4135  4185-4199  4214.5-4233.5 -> -0.41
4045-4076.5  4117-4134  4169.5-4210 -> -0.65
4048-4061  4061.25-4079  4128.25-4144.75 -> 0.97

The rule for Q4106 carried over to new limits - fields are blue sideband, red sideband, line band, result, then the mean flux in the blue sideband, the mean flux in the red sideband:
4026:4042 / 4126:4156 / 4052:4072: 0.06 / 12.6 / 13.4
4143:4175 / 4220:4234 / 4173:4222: -0.01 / 13.3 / 12.6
